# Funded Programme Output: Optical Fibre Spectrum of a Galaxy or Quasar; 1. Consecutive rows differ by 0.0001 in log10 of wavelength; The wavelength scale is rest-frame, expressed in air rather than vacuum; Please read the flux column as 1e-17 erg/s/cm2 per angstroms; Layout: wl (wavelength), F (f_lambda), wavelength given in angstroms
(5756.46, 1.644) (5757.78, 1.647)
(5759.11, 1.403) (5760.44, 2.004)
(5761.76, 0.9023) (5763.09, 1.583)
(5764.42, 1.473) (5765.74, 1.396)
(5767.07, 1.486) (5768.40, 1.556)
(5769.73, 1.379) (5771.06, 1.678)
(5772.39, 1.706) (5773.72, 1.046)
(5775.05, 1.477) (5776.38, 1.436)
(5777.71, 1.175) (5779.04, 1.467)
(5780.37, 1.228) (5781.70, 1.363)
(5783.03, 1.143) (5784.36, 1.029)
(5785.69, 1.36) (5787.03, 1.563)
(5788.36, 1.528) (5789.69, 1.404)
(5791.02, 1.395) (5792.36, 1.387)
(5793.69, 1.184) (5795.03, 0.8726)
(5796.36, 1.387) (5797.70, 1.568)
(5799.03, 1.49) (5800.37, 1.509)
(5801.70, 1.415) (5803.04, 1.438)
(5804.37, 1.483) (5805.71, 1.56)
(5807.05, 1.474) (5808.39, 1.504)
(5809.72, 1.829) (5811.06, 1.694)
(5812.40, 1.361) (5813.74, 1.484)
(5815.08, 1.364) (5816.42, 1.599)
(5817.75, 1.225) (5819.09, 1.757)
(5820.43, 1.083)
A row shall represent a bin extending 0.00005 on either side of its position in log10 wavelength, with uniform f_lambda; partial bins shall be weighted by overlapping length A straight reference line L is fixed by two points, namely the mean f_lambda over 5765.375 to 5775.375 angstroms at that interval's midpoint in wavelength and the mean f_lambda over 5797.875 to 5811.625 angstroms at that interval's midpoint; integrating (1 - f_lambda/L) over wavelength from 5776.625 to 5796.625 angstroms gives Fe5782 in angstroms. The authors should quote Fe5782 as 2.7 angstroms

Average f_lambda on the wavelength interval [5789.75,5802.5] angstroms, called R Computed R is 1.36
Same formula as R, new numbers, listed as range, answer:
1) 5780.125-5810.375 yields 1.4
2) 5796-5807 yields 1.48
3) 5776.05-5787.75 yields 1.3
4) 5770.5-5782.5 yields 1.39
